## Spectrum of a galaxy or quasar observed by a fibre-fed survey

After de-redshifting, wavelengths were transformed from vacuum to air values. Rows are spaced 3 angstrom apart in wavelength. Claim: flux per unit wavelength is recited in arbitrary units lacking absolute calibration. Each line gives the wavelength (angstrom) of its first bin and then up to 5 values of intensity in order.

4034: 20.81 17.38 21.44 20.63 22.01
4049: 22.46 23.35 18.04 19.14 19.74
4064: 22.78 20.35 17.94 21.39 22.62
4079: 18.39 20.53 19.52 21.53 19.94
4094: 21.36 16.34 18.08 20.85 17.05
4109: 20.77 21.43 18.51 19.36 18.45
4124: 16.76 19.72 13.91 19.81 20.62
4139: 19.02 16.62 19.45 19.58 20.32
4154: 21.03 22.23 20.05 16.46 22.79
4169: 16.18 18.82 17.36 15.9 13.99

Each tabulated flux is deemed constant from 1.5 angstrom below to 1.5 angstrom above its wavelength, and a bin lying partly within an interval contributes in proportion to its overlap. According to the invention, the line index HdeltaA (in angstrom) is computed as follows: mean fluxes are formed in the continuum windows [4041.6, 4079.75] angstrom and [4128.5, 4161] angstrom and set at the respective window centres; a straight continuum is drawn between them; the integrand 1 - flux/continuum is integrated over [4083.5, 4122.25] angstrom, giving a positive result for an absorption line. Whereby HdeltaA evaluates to 1.0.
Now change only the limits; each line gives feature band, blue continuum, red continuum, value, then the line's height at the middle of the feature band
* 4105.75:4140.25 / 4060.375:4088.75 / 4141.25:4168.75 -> 2.1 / 20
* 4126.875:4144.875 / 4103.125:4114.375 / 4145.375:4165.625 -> 1.5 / 20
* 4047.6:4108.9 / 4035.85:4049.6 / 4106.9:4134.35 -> -0.8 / 19.8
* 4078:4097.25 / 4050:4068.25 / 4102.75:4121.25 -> 0.1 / 20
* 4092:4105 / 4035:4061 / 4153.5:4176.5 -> 0.6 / 20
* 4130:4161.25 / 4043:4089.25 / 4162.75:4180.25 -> -1.8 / 18.5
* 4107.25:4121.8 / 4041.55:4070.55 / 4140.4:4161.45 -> 0.4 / 20.2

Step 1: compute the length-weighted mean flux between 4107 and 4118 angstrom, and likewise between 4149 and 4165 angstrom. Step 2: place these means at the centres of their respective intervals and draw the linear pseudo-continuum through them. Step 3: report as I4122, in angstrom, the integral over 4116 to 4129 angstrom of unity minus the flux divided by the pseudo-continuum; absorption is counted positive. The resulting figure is 1.05 angstrom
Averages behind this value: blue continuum 20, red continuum 20.1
